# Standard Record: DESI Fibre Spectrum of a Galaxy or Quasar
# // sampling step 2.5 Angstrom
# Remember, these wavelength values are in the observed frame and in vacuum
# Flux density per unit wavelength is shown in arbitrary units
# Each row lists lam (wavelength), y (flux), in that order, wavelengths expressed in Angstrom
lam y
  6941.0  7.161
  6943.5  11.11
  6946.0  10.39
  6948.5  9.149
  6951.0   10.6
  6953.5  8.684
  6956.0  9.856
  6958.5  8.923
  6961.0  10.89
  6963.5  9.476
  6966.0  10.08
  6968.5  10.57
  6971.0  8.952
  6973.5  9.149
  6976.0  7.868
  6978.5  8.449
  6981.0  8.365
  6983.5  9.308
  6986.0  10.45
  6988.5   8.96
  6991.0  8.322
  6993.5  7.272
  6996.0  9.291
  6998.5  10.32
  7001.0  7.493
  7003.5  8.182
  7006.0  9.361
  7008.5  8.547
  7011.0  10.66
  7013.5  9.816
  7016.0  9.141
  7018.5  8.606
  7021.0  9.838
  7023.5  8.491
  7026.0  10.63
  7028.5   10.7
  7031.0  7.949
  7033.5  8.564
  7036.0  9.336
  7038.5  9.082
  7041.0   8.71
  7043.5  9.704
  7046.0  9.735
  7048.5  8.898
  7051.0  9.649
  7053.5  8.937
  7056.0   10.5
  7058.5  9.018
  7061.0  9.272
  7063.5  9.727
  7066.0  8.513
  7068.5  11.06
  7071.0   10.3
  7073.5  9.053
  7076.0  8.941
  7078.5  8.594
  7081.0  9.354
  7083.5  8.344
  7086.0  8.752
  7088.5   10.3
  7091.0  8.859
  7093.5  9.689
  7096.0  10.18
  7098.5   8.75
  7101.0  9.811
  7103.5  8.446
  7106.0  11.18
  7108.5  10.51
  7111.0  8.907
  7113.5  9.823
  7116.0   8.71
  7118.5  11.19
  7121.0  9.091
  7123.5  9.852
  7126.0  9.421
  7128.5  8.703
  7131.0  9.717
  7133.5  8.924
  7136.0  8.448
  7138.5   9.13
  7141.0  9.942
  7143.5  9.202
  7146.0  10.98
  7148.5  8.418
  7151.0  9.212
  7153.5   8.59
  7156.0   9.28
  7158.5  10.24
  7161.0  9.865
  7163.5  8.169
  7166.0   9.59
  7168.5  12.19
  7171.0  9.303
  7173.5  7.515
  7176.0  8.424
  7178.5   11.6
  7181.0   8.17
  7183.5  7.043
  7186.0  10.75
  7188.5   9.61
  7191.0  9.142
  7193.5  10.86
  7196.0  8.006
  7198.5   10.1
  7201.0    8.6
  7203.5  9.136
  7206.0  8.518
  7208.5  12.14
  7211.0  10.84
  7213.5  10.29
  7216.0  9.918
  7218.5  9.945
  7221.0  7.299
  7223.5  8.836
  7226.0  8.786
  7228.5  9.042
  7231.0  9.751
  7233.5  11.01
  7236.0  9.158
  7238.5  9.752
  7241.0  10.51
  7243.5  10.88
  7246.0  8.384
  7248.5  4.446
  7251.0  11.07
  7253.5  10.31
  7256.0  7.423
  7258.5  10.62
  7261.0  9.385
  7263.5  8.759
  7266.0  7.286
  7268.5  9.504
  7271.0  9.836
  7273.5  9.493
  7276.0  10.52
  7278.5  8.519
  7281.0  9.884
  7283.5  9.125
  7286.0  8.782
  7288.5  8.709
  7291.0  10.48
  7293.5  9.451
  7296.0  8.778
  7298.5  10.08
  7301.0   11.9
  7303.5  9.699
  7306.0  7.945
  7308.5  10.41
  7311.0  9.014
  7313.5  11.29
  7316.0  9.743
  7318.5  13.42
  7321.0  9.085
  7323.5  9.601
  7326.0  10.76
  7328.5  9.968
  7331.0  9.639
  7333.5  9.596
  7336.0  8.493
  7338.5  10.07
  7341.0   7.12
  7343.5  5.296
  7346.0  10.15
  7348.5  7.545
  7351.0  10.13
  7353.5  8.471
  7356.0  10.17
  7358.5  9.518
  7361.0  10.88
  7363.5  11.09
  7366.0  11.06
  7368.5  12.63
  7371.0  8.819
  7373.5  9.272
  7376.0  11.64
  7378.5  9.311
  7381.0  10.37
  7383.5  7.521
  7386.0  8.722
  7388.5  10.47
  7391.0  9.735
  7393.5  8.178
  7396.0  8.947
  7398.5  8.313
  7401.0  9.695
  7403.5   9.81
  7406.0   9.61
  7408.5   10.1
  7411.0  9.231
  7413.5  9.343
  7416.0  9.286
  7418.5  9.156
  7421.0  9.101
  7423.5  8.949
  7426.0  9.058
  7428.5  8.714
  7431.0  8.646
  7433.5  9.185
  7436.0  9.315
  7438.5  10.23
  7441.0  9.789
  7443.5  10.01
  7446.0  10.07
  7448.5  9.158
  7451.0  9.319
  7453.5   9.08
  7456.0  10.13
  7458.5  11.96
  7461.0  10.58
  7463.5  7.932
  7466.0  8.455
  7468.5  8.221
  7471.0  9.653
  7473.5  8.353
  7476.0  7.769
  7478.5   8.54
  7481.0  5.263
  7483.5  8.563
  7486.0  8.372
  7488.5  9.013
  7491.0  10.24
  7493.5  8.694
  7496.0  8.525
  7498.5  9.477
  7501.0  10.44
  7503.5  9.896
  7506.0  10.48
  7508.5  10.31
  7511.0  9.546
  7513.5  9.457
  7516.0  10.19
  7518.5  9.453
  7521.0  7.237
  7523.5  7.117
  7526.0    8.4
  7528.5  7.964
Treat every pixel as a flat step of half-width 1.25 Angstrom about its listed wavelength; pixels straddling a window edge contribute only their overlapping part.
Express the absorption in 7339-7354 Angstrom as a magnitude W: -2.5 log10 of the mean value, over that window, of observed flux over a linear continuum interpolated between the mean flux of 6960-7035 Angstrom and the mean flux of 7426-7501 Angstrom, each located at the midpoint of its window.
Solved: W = 0.12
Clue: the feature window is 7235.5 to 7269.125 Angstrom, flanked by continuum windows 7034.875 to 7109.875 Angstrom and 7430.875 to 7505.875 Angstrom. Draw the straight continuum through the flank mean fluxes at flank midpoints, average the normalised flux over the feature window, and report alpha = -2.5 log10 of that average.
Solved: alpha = 0.03 mag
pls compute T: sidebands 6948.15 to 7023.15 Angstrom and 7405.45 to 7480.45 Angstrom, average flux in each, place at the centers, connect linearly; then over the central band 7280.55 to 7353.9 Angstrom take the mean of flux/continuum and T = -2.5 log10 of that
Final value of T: -0.03 mag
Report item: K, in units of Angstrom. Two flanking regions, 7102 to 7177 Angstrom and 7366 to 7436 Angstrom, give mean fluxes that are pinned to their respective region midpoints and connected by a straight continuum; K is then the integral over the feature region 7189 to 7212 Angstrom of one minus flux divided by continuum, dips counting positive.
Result -0.6 Angstrom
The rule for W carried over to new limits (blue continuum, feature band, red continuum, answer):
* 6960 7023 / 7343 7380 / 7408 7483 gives -0.08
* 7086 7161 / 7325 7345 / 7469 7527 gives 0.04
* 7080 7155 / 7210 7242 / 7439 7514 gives -0.03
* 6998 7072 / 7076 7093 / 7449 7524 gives 0.03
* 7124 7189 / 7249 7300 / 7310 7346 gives 0.01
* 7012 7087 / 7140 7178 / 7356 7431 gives 0.00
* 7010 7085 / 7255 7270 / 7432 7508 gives 0.05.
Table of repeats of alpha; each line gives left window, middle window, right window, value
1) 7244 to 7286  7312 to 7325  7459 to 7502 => -0.18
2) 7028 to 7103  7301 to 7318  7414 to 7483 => -0.09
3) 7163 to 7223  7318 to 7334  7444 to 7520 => -0.09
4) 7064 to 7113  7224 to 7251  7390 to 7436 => 0.01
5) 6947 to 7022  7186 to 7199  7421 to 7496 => -0.05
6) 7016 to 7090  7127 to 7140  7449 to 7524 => 0.03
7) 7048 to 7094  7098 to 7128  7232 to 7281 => -0.03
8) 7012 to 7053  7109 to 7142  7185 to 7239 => 0.01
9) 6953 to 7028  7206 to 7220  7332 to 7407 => -0.11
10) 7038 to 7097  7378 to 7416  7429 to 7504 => -0.01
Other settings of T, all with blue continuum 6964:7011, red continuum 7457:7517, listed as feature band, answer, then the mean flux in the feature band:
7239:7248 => -0.04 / 9.45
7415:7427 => 0.00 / 9.11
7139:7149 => -0.07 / 9.69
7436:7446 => -0.09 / 9.93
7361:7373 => -0.18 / 10.8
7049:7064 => -0.05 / 9.48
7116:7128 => -0.08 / 9.69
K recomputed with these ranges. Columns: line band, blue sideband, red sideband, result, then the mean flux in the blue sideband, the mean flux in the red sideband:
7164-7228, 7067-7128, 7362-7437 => 0.55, 9.53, 9.51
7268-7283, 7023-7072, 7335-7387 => -0.25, 9.45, 9.45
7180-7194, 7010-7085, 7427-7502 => 0.13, 9.36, 9.12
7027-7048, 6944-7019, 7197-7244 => 0.30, 9.26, 9.68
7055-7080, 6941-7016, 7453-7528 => -0.66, 9.29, 9.03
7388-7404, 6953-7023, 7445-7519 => -0.01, 9.17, 9.23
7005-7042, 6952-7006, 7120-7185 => -0.62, 9.1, 9.28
